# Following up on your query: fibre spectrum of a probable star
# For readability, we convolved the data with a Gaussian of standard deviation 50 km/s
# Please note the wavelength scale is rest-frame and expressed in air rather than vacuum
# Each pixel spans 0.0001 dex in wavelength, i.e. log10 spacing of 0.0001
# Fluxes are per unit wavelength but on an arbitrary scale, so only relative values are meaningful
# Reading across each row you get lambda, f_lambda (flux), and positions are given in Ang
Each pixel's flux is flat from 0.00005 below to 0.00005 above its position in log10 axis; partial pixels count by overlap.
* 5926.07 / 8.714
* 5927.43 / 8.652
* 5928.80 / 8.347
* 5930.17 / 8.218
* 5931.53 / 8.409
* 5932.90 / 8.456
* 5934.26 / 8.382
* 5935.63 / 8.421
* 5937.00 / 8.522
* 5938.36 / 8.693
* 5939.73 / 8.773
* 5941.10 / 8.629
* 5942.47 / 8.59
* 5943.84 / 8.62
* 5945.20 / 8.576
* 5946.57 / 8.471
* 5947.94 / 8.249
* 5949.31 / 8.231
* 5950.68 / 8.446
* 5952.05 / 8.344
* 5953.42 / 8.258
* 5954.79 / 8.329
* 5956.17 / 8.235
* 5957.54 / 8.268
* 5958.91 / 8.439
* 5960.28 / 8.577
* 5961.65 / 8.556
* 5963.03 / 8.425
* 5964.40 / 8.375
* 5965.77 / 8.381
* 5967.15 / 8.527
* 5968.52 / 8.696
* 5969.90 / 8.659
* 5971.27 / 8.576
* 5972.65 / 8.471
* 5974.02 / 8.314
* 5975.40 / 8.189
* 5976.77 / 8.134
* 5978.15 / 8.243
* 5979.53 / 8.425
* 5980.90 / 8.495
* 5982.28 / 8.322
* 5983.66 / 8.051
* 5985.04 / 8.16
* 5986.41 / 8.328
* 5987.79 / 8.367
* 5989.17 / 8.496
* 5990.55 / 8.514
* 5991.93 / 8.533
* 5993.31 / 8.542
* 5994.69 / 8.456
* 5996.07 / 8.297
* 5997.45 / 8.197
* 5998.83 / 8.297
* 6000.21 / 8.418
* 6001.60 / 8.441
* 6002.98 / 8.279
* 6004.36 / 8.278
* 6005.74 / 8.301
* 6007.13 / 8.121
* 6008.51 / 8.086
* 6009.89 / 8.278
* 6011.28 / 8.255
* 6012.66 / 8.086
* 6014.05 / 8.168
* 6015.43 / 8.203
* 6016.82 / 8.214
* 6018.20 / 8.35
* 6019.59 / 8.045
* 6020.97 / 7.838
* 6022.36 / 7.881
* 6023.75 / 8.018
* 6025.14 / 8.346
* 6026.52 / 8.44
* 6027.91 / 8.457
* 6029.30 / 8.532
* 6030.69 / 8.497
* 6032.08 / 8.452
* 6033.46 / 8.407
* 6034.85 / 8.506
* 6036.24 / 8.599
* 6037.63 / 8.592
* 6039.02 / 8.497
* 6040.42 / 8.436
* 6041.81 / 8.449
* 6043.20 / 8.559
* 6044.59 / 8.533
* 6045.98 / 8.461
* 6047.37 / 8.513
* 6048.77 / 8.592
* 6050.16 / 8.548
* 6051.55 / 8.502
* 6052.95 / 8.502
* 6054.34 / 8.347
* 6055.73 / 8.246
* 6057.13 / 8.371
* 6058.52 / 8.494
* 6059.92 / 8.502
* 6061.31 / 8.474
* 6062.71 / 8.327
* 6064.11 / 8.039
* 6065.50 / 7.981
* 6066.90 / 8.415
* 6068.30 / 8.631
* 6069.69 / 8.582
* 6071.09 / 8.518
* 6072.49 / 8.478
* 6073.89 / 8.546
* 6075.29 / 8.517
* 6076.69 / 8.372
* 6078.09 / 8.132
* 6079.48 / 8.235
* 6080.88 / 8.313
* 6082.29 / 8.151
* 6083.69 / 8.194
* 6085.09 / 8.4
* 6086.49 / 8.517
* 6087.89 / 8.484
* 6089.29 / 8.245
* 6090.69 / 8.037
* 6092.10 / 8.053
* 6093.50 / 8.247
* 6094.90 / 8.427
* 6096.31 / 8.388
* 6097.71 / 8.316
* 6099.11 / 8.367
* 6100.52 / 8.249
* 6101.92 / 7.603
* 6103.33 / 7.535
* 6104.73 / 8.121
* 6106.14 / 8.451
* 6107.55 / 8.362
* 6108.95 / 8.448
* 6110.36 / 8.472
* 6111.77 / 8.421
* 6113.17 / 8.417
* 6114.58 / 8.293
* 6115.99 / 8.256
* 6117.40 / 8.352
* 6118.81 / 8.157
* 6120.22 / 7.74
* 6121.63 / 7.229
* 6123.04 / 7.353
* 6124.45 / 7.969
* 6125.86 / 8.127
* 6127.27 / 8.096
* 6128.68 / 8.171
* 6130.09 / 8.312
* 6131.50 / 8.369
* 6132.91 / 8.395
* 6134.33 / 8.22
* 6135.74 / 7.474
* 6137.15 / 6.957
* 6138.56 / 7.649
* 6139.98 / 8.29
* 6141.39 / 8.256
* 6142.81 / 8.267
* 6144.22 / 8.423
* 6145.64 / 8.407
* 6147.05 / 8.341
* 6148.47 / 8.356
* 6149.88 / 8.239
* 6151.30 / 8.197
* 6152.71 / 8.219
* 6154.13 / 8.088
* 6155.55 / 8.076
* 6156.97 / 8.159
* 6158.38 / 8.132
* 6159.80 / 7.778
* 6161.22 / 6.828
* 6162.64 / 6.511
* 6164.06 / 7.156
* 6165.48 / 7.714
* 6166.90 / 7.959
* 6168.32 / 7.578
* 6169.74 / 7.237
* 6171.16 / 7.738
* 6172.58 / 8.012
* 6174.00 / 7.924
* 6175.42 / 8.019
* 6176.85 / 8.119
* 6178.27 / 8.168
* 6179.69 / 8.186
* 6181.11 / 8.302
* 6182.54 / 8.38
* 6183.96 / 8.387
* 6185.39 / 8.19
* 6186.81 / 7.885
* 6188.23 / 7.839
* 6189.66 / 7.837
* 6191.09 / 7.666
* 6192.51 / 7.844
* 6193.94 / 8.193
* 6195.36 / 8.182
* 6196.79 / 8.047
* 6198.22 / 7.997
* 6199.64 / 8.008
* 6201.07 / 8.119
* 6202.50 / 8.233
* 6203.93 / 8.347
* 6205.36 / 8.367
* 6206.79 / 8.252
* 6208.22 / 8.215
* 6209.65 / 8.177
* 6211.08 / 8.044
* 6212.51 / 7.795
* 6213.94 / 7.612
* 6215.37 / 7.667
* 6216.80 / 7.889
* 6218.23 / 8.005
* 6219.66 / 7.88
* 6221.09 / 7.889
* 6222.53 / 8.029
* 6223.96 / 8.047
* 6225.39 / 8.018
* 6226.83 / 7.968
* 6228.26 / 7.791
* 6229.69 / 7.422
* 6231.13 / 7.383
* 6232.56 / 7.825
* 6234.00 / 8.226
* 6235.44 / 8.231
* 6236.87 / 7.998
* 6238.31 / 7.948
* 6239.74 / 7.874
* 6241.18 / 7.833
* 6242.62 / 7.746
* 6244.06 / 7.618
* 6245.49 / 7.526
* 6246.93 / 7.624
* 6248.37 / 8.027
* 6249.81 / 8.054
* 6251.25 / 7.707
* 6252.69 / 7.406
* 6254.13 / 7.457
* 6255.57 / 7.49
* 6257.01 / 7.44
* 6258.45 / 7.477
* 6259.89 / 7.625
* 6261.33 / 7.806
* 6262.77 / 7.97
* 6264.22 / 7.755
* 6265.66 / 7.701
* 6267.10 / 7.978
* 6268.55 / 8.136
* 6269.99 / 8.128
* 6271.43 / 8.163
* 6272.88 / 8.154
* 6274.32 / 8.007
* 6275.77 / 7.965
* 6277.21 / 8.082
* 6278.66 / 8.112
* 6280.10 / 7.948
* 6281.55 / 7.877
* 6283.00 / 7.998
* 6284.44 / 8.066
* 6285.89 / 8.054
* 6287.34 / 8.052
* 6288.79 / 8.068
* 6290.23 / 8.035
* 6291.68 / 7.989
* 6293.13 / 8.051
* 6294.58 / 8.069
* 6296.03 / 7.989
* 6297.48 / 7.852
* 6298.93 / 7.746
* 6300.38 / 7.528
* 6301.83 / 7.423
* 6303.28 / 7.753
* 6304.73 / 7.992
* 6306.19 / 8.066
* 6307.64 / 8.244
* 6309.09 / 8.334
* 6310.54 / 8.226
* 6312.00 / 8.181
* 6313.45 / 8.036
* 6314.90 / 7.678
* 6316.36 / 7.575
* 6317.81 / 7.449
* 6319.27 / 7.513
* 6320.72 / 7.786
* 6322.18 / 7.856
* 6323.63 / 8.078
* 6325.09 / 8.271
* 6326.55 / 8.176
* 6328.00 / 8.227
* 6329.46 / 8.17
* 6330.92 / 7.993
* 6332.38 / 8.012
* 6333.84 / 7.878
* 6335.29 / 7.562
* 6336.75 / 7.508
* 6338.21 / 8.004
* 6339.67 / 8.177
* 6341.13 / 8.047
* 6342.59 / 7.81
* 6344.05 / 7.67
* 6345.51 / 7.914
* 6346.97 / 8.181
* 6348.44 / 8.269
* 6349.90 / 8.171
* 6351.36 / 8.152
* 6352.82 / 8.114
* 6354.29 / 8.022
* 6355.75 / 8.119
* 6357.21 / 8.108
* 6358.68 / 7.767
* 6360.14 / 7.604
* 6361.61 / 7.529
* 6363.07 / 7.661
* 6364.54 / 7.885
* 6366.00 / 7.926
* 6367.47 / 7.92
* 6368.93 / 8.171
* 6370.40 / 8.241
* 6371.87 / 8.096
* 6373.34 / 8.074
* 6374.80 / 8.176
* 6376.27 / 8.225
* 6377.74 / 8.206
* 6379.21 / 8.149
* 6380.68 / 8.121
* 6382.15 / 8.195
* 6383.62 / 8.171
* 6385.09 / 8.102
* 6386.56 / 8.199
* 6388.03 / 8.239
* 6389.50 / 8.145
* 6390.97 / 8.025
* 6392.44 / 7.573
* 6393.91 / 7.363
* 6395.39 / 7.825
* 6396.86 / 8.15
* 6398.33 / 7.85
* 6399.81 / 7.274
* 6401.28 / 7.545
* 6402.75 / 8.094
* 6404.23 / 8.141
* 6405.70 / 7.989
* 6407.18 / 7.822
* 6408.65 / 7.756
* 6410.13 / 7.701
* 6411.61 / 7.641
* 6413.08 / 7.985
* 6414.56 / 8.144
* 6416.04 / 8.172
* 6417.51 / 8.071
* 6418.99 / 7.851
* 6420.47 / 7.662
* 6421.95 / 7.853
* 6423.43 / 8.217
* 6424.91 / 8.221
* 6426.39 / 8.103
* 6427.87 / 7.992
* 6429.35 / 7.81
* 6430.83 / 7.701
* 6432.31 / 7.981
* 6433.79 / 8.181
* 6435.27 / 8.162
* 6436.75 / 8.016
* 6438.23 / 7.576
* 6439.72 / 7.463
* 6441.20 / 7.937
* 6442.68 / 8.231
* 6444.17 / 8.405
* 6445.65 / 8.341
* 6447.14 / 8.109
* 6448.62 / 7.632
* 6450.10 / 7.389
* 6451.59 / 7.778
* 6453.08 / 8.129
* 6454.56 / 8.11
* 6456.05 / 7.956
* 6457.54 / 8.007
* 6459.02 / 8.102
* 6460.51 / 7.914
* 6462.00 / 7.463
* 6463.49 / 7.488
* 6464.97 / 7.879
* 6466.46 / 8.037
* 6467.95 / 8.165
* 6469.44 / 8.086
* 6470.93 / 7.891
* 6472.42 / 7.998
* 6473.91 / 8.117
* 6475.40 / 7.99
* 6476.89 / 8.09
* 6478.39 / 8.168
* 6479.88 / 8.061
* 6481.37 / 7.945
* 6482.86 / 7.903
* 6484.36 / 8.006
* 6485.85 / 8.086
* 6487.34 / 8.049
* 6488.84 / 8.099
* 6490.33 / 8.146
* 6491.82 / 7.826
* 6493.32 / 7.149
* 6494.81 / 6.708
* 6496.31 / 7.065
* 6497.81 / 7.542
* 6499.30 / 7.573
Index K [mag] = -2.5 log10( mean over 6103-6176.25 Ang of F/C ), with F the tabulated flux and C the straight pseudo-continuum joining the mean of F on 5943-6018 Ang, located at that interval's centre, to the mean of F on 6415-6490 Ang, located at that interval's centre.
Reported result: 0.032 mag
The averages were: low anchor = 8.36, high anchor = 7.97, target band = 7.99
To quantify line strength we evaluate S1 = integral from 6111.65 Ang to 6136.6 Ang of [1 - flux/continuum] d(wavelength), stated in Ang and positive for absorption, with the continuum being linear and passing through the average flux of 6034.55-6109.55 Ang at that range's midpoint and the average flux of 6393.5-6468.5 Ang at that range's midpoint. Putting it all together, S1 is 0.70 Ang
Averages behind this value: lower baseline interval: 8.36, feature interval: 8.06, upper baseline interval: 7.91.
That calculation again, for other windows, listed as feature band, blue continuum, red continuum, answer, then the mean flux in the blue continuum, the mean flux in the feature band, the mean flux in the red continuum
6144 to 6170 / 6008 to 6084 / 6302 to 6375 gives 1.10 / 8.36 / 7.86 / 7.96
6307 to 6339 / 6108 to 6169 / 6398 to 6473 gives 0.03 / 8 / 7.94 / 7.92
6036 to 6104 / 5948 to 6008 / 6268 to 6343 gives -0.82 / 8.37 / 8.36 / 7.96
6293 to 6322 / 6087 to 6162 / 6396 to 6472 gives 0.47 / 8.11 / 7.87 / 7.93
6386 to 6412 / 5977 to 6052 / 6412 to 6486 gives 0.52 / 8.35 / 7.85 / 7.97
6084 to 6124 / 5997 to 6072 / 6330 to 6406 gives 0.48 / 8.35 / 8.17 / 7.97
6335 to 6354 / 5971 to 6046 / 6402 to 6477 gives 0.13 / 8.33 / 7.98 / 7.95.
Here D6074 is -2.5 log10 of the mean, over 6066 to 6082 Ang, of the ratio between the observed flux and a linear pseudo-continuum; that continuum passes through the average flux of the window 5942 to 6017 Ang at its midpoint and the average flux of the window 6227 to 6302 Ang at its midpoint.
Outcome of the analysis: -0.03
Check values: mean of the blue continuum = 8.36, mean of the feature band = 8.41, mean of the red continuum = 7.86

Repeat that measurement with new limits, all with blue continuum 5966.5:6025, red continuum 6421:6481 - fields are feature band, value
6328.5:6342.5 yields 0.02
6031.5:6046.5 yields -0.03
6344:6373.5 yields 0.01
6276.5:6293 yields 0.01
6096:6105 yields 0.02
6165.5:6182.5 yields 0.03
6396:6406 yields 0.02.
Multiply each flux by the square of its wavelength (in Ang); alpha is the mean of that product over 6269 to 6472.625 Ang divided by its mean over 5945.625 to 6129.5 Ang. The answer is 1.07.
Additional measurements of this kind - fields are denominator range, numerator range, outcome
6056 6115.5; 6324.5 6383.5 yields 1.05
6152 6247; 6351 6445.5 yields 1.07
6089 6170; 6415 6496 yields 1.10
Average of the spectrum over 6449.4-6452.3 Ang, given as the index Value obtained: 7.57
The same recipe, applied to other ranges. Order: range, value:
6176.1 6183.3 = 8.23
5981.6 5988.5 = 8.25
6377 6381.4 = 8.15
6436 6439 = 7.79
